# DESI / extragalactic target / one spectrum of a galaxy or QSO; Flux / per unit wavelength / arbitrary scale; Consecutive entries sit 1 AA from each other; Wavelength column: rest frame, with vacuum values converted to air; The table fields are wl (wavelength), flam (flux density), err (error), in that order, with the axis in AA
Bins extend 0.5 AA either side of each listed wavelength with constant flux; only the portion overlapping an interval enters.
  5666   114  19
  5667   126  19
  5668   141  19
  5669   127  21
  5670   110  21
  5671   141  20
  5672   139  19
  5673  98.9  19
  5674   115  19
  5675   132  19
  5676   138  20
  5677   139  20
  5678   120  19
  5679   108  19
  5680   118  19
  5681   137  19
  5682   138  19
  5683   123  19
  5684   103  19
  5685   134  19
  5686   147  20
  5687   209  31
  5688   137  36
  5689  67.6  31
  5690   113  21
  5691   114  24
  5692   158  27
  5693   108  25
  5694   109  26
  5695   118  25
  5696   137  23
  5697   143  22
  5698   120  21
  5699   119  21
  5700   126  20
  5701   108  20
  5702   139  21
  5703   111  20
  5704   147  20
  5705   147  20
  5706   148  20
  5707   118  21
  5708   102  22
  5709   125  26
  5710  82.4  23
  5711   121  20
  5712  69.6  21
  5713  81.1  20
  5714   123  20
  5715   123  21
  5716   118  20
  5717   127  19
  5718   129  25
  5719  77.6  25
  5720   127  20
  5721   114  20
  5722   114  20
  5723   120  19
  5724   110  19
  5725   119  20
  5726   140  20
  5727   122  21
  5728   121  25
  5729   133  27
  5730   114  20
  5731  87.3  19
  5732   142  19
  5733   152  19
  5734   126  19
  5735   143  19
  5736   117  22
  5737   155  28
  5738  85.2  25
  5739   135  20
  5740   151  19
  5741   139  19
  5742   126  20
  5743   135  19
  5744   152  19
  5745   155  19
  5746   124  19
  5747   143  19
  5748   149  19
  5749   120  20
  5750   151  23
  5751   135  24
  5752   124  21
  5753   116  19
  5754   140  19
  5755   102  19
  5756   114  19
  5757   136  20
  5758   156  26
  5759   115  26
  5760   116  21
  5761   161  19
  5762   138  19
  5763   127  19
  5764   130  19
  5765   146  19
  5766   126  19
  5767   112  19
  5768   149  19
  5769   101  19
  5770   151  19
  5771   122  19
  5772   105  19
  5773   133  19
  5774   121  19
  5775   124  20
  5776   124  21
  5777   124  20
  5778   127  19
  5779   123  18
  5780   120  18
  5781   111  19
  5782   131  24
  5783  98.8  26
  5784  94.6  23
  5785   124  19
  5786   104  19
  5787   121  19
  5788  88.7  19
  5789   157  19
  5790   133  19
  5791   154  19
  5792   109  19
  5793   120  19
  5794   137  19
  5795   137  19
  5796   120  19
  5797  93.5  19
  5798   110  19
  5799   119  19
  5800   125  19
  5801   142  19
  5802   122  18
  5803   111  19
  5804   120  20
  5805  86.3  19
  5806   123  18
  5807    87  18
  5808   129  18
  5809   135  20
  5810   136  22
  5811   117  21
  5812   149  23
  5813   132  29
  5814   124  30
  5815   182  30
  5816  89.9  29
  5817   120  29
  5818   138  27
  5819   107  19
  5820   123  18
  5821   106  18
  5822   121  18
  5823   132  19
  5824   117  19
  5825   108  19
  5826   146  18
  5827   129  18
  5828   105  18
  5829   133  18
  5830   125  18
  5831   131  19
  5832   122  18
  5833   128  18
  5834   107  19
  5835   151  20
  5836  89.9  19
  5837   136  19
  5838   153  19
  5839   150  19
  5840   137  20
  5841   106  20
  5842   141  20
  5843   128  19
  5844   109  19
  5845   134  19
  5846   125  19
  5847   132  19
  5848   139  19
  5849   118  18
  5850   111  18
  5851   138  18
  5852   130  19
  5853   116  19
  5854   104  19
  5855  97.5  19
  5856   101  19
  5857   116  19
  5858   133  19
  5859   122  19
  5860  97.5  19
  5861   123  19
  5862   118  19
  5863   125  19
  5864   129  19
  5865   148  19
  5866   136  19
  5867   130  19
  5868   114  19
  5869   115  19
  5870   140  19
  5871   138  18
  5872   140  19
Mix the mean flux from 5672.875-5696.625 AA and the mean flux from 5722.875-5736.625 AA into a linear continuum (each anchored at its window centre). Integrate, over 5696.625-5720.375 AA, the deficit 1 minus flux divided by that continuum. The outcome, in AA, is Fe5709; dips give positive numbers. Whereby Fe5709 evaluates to 1.5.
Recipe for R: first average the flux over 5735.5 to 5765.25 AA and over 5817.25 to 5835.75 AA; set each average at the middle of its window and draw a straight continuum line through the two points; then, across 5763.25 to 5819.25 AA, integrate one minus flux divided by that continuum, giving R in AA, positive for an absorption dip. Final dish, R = 2.1 AA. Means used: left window 133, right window 123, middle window 123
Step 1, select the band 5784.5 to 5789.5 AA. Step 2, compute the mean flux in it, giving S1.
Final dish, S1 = 119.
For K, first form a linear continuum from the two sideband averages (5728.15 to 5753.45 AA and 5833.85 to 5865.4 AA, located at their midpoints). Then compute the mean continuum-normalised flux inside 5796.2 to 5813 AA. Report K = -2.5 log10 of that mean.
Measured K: 0.070 mag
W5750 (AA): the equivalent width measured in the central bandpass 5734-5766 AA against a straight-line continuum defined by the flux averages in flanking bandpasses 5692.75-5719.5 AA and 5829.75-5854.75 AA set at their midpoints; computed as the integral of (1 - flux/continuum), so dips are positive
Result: -3.4 AA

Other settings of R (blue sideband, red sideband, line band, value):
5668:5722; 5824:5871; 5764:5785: 0.2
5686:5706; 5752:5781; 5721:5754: -0.6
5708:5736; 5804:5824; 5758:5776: -1.4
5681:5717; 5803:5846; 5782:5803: 0.6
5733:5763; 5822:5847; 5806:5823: 0.4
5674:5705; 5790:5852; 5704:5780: 0.5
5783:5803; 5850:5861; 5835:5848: -1.4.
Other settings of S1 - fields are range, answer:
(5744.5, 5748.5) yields 143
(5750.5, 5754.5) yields 129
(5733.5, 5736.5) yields 129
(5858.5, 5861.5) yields 114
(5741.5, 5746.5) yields 138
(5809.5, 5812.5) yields 134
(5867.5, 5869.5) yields 114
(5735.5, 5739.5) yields 123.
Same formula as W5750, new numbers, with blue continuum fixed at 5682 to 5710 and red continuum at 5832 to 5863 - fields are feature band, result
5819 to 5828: 0.2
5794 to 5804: 0.3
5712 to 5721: 1.1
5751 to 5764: -0.4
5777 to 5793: 0.6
